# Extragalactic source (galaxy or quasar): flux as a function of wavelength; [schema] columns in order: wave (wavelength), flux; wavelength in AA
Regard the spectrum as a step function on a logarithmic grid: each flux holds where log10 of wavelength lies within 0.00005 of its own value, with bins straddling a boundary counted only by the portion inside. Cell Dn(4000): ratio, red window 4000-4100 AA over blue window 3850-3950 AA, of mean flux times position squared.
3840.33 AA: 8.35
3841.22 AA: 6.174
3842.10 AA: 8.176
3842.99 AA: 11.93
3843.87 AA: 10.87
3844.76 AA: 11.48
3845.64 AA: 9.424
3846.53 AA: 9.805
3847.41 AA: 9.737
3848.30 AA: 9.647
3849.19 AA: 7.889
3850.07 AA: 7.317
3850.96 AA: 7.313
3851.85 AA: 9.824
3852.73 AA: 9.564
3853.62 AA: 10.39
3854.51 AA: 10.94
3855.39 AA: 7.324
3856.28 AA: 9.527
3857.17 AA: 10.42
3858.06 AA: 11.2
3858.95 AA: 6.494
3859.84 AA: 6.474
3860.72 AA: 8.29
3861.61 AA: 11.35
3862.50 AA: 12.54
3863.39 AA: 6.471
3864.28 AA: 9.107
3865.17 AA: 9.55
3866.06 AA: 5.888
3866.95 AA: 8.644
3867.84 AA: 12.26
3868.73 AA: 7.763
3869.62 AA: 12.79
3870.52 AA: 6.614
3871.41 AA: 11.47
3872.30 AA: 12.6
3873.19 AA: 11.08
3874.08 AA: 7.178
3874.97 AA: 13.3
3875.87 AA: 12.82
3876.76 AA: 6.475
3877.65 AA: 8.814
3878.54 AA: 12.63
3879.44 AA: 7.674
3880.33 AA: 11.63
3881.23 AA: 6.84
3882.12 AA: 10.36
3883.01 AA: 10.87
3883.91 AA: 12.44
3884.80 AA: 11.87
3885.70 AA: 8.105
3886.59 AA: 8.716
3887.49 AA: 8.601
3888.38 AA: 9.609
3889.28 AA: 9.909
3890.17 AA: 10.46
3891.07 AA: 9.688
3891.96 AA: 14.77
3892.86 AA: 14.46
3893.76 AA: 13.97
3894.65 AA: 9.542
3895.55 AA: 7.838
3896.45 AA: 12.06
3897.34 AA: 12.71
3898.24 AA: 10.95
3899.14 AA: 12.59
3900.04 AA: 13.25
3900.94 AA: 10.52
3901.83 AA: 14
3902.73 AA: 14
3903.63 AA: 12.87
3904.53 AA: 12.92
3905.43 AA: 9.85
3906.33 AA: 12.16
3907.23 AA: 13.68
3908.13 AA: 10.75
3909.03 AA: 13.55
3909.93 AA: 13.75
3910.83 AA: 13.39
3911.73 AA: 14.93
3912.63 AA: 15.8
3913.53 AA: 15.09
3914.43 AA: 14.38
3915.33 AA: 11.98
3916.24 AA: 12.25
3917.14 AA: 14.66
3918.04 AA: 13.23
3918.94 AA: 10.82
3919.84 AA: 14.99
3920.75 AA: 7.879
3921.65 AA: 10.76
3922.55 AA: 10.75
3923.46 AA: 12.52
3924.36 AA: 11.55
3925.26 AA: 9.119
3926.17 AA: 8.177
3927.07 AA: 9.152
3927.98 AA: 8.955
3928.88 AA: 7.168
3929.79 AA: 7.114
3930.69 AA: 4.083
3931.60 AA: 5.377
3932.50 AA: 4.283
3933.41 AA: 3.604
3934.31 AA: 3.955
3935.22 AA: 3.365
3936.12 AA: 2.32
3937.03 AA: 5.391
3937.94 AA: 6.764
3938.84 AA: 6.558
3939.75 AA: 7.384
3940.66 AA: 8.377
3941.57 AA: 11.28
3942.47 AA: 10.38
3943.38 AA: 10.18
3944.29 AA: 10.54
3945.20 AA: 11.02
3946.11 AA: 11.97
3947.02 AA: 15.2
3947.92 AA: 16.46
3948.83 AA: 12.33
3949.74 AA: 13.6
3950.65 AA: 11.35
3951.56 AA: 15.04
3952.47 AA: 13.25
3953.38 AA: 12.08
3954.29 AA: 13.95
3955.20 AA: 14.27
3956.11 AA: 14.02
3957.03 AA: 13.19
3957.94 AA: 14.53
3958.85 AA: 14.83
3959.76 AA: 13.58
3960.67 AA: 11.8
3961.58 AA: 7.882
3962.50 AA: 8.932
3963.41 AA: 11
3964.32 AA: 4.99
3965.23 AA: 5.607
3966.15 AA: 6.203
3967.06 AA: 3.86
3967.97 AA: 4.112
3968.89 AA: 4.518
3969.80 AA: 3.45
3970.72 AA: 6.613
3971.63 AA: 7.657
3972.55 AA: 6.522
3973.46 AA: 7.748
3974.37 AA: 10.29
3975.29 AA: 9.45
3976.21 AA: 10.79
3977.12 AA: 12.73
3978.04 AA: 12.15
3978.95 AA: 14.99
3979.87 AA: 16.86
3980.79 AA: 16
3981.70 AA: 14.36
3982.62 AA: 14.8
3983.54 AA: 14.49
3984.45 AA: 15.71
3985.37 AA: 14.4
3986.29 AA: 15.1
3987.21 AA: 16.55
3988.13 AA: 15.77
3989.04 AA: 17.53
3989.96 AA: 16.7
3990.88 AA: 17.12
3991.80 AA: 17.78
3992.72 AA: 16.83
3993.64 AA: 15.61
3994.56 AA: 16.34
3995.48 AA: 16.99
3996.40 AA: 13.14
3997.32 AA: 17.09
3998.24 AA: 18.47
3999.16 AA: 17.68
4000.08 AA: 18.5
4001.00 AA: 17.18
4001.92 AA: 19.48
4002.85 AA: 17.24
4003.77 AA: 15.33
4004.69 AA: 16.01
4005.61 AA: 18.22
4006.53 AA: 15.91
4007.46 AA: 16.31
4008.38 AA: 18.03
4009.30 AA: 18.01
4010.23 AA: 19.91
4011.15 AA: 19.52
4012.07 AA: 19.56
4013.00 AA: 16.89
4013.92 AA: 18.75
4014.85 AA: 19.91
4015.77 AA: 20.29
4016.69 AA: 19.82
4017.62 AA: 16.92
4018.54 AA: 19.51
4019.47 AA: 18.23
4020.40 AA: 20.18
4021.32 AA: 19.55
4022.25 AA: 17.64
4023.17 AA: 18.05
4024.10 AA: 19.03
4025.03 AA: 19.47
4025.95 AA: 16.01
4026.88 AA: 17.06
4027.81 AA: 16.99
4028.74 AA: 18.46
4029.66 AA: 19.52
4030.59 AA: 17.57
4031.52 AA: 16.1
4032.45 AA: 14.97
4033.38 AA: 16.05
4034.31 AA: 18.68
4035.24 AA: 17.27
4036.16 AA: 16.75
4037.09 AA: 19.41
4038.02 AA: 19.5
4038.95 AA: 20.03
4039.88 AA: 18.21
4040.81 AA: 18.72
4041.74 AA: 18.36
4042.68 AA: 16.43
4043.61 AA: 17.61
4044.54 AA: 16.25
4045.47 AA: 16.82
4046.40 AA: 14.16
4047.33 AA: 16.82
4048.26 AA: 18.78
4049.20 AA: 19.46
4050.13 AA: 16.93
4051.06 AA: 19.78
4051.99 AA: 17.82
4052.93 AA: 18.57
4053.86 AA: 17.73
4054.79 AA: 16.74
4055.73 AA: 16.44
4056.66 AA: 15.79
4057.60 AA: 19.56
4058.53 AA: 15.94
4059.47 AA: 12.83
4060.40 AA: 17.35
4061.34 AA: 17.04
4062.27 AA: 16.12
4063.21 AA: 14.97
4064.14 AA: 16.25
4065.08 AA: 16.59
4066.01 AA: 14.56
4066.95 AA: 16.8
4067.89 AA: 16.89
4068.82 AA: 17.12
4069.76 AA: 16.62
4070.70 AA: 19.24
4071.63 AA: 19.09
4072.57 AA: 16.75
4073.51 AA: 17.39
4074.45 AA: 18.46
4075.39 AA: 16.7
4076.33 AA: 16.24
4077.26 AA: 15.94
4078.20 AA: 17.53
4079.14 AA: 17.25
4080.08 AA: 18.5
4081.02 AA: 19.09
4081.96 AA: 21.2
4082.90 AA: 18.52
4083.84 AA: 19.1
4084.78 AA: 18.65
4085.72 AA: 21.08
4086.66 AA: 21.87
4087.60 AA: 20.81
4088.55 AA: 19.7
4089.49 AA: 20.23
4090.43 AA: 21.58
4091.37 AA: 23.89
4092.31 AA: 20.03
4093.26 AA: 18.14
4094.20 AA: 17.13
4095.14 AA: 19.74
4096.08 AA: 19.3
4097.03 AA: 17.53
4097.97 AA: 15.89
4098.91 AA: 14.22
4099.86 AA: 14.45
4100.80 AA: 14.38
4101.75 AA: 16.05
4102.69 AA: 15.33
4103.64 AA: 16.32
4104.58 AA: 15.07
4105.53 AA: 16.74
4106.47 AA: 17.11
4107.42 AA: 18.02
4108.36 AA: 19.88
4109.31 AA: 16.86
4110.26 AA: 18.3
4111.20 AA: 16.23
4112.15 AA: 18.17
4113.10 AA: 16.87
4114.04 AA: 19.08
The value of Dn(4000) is 1.88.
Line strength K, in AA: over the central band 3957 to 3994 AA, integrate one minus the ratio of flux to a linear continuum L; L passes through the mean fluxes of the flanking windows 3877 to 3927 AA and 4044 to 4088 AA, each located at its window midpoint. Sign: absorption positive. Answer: 6.7 AA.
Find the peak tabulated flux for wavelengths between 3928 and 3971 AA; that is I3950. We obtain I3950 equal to 16.46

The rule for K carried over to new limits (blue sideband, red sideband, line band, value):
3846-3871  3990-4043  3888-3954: 8.29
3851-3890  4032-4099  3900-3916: -2.70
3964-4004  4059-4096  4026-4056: -2.69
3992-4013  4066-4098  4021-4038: 0.04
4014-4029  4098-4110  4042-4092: -1.68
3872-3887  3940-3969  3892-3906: -2.41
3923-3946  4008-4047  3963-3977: 5.63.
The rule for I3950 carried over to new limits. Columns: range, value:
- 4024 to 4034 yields 19.52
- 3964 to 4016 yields 20.29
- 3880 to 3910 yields 14.77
